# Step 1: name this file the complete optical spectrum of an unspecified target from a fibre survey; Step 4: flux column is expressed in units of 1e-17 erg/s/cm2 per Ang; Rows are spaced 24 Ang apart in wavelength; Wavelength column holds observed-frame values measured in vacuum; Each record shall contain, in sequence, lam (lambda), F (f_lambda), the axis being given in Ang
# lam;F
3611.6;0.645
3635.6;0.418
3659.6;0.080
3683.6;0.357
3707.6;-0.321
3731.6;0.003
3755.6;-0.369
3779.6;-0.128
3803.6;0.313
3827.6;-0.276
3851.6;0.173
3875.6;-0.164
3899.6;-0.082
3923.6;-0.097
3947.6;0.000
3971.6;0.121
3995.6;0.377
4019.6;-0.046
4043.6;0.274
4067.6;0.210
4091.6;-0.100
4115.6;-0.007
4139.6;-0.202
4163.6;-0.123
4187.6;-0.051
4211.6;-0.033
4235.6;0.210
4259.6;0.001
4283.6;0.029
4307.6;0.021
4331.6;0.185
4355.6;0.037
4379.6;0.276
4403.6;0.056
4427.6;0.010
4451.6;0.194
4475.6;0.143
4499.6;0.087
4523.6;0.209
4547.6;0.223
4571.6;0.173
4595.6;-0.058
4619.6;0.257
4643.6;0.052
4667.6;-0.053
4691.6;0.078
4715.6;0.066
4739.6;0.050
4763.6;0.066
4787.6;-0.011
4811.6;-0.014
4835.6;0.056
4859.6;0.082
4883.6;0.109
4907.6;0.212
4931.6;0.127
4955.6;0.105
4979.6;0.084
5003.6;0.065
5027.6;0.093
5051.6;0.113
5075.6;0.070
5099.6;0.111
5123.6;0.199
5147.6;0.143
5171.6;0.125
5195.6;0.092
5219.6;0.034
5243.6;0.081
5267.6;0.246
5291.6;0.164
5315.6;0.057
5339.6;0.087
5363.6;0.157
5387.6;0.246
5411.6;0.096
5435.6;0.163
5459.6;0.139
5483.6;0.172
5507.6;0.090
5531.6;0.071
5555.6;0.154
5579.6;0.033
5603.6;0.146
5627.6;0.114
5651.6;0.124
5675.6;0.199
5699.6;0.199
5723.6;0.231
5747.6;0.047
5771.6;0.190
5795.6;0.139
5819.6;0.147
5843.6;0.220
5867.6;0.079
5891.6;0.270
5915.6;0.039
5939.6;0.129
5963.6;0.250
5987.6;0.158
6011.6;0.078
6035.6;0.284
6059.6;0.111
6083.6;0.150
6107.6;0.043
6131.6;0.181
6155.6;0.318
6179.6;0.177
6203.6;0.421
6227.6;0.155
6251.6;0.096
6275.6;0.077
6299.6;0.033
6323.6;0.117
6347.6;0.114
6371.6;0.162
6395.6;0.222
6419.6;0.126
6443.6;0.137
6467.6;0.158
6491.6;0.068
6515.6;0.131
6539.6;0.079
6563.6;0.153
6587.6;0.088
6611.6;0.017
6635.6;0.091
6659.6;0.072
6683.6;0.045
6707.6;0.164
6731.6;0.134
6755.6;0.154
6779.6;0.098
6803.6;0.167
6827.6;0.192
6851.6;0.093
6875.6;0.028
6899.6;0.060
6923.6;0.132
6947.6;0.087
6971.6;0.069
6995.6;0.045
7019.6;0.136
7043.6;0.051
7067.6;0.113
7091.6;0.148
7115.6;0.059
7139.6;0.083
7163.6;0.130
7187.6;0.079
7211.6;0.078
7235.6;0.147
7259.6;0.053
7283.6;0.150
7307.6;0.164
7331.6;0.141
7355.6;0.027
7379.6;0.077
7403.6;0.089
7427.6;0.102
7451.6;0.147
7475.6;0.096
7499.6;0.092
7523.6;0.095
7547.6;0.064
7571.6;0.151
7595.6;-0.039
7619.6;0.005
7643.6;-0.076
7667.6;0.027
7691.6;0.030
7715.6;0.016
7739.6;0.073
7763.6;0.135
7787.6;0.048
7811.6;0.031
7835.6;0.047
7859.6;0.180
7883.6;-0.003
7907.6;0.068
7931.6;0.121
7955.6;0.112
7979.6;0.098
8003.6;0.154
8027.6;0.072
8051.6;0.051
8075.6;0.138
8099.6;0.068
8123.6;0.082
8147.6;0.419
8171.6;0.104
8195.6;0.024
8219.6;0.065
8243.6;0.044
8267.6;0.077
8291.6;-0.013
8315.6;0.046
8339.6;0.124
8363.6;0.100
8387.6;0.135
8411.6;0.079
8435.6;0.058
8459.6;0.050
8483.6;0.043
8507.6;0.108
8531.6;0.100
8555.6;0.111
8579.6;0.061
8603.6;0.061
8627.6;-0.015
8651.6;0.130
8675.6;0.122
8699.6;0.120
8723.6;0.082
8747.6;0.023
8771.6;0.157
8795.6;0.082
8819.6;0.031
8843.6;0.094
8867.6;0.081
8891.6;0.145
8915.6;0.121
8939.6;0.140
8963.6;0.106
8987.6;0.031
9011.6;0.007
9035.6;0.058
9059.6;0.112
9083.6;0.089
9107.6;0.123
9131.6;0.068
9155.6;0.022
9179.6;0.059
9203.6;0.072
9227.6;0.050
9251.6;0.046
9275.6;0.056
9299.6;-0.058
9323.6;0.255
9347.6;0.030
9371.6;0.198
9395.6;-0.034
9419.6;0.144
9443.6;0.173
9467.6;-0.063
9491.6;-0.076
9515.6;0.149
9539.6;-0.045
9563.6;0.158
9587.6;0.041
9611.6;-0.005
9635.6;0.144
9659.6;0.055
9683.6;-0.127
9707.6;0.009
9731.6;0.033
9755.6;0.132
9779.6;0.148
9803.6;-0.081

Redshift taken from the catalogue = 0.240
